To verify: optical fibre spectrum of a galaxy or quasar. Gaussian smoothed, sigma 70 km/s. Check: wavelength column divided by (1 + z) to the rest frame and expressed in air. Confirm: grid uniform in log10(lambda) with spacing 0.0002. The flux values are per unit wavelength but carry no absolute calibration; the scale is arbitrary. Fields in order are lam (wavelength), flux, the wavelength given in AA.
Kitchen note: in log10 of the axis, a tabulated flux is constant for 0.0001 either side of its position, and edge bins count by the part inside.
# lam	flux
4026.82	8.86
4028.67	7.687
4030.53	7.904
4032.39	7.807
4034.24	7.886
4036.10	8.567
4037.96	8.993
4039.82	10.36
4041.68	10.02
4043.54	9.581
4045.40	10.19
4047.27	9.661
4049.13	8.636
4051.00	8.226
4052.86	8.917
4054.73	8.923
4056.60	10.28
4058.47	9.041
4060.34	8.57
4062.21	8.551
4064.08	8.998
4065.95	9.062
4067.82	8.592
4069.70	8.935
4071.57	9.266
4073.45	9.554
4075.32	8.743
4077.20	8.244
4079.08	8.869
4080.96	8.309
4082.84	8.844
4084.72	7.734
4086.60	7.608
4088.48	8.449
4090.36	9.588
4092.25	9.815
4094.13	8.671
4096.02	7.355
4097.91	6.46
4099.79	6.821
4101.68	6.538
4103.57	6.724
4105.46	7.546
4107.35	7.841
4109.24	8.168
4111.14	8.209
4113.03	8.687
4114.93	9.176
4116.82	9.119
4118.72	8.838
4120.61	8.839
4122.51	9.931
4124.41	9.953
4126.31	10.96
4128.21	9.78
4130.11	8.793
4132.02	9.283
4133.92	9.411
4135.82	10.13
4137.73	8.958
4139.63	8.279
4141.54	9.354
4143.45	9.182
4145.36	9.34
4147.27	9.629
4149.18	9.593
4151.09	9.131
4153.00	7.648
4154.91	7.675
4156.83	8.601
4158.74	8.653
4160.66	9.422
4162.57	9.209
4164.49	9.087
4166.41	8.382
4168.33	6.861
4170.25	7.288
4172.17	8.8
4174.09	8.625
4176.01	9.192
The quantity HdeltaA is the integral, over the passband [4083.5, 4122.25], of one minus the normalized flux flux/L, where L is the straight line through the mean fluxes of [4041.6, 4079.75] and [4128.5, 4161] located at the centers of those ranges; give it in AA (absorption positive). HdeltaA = 3.8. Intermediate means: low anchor 9.07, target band 8.15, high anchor 9.01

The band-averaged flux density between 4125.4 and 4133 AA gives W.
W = 9.69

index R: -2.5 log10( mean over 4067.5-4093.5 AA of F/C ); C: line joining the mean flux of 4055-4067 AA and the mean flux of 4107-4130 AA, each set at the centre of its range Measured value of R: 0.04 mag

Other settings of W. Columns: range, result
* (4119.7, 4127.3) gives 9.92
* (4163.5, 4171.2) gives 7.9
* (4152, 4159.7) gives 8.15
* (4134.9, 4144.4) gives 9.17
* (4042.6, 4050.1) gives 9.51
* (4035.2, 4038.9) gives 8.78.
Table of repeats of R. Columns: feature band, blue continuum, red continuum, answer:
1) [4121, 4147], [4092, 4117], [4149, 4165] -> -0.14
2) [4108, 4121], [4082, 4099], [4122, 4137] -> 0.06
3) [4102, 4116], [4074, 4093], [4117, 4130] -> 0.16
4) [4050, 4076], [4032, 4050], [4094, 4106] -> -0.07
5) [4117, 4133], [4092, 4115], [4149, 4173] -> -0.19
